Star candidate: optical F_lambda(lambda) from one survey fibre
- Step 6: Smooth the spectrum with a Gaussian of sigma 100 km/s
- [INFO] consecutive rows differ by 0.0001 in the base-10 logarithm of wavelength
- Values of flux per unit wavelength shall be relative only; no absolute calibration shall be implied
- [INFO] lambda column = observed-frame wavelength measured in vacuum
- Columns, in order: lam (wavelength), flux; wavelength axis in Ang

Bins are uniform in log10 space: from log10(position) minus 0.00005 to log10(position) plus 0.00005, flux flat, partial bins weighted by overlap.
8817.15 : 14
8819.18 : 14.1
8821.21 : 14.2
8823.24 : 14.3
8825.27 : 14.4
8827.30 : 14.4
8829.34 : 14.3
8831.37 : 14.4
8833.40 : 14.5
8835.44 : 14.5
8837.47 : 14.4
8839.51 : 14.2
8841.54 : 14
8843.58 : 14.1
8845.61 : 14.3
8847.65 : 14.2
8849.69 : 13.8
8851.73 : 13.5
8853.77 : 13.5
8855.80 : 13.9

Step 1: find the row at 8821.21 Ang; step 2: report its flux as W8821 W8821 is 14.2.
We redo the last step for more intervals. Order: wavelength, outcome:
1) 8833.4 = 14.5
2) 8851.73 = 13.5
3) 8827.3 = 14.4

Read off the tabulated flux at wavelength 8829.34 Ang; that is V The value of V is 14.3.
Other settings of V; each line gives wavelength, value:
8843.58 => 14.1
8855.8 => 13.9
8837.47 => 14.4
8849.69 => 13.8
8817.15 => 14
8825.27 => 14.4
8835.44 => 14.5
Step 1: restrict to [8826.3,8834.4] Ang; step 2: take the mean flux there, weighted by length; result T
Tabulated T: 14.4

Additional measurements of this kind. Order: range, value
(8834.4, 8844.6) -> 14.2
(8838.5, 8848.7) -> 14.2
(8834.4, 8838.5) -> 14.4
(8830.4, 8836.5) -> 14.5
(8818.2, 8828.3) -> 14.3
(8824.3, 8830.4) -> 14.4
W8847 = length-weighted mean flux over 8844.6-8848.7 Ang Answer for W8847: 14.2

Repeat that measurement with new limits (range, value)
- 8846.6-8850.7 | 14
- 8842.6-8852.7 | 14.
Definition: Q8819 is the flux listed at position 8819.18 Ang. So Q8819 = 14.1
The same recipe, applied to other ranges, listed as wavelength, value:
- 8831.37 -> 14.4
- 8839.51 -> 14.2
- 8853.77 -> 13.5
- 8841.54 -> 14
